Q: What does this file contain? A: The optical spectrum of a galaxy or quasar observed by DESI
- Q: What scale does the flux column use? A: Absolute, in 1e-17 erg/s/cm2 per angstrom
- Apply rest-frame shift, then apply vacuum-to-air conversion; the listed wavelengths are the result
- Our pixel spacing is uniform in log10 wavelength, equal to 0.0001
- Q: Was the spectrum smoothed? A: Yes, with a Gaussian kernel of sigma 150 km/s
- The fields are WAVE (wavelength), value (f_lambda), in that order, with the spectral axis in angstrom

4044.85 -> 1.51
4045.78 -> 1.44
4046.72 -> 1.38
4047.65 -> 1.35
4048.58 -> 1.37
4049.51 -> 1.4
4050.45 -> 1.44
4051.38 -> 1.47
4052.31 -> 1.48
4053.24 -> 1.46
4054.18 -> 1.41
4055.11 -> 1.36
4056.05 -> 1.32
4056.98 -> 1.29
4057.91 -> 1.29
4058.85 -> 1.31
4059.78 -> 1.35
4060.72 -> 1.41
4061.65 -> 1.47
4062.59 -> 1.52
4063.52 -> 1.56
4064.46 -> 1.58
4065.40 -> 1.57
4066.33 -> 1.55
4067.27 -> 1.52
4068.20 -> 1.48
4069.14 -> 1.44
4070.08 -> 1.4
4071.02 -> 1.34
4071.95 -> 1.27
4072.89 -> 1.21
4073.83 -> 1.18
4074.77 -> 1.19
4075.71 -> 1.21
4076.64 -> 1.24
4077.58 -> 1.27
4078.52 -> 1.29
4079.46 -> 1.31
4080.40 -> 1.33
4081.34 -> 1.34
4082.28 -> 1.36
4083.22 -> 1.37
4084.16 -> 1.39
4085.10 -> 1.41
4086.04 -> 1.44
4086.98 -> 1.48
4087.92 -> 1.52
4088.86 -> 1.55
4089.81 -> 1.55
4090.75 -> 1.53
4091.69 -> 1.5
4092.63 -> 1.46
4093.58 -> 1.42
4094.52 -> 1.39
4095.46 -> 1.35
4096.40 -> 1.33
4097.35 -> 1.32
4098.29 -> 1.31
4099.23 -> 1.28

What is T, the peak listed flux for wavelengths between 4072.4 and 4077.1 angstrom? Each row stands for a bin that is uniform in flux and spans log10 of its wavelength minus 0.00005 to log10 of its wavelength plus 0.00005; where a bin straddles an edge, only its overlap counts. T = 1.24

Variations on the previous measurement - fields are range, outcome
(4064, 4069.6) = 1.58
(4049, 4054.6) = 1.48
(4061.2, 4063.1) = 1.52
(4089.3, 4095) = 1.55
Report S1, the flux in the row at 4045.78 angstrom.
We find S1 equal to 1.44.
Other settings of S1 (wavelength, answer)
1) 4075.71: 1.21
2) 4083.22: 1.37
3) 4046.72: 1.38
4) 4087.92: 1.52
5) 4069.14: 1.44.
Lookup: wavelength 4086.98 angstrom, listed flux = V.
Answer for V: 1.48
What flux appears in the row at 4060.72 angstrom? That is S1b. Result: 1.41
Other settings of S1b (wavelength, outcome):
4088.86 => 1.55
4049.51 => 1.4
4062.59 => 1.52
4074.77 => 1.19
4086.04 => 1.44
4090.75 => 1.53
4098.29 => 1.31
